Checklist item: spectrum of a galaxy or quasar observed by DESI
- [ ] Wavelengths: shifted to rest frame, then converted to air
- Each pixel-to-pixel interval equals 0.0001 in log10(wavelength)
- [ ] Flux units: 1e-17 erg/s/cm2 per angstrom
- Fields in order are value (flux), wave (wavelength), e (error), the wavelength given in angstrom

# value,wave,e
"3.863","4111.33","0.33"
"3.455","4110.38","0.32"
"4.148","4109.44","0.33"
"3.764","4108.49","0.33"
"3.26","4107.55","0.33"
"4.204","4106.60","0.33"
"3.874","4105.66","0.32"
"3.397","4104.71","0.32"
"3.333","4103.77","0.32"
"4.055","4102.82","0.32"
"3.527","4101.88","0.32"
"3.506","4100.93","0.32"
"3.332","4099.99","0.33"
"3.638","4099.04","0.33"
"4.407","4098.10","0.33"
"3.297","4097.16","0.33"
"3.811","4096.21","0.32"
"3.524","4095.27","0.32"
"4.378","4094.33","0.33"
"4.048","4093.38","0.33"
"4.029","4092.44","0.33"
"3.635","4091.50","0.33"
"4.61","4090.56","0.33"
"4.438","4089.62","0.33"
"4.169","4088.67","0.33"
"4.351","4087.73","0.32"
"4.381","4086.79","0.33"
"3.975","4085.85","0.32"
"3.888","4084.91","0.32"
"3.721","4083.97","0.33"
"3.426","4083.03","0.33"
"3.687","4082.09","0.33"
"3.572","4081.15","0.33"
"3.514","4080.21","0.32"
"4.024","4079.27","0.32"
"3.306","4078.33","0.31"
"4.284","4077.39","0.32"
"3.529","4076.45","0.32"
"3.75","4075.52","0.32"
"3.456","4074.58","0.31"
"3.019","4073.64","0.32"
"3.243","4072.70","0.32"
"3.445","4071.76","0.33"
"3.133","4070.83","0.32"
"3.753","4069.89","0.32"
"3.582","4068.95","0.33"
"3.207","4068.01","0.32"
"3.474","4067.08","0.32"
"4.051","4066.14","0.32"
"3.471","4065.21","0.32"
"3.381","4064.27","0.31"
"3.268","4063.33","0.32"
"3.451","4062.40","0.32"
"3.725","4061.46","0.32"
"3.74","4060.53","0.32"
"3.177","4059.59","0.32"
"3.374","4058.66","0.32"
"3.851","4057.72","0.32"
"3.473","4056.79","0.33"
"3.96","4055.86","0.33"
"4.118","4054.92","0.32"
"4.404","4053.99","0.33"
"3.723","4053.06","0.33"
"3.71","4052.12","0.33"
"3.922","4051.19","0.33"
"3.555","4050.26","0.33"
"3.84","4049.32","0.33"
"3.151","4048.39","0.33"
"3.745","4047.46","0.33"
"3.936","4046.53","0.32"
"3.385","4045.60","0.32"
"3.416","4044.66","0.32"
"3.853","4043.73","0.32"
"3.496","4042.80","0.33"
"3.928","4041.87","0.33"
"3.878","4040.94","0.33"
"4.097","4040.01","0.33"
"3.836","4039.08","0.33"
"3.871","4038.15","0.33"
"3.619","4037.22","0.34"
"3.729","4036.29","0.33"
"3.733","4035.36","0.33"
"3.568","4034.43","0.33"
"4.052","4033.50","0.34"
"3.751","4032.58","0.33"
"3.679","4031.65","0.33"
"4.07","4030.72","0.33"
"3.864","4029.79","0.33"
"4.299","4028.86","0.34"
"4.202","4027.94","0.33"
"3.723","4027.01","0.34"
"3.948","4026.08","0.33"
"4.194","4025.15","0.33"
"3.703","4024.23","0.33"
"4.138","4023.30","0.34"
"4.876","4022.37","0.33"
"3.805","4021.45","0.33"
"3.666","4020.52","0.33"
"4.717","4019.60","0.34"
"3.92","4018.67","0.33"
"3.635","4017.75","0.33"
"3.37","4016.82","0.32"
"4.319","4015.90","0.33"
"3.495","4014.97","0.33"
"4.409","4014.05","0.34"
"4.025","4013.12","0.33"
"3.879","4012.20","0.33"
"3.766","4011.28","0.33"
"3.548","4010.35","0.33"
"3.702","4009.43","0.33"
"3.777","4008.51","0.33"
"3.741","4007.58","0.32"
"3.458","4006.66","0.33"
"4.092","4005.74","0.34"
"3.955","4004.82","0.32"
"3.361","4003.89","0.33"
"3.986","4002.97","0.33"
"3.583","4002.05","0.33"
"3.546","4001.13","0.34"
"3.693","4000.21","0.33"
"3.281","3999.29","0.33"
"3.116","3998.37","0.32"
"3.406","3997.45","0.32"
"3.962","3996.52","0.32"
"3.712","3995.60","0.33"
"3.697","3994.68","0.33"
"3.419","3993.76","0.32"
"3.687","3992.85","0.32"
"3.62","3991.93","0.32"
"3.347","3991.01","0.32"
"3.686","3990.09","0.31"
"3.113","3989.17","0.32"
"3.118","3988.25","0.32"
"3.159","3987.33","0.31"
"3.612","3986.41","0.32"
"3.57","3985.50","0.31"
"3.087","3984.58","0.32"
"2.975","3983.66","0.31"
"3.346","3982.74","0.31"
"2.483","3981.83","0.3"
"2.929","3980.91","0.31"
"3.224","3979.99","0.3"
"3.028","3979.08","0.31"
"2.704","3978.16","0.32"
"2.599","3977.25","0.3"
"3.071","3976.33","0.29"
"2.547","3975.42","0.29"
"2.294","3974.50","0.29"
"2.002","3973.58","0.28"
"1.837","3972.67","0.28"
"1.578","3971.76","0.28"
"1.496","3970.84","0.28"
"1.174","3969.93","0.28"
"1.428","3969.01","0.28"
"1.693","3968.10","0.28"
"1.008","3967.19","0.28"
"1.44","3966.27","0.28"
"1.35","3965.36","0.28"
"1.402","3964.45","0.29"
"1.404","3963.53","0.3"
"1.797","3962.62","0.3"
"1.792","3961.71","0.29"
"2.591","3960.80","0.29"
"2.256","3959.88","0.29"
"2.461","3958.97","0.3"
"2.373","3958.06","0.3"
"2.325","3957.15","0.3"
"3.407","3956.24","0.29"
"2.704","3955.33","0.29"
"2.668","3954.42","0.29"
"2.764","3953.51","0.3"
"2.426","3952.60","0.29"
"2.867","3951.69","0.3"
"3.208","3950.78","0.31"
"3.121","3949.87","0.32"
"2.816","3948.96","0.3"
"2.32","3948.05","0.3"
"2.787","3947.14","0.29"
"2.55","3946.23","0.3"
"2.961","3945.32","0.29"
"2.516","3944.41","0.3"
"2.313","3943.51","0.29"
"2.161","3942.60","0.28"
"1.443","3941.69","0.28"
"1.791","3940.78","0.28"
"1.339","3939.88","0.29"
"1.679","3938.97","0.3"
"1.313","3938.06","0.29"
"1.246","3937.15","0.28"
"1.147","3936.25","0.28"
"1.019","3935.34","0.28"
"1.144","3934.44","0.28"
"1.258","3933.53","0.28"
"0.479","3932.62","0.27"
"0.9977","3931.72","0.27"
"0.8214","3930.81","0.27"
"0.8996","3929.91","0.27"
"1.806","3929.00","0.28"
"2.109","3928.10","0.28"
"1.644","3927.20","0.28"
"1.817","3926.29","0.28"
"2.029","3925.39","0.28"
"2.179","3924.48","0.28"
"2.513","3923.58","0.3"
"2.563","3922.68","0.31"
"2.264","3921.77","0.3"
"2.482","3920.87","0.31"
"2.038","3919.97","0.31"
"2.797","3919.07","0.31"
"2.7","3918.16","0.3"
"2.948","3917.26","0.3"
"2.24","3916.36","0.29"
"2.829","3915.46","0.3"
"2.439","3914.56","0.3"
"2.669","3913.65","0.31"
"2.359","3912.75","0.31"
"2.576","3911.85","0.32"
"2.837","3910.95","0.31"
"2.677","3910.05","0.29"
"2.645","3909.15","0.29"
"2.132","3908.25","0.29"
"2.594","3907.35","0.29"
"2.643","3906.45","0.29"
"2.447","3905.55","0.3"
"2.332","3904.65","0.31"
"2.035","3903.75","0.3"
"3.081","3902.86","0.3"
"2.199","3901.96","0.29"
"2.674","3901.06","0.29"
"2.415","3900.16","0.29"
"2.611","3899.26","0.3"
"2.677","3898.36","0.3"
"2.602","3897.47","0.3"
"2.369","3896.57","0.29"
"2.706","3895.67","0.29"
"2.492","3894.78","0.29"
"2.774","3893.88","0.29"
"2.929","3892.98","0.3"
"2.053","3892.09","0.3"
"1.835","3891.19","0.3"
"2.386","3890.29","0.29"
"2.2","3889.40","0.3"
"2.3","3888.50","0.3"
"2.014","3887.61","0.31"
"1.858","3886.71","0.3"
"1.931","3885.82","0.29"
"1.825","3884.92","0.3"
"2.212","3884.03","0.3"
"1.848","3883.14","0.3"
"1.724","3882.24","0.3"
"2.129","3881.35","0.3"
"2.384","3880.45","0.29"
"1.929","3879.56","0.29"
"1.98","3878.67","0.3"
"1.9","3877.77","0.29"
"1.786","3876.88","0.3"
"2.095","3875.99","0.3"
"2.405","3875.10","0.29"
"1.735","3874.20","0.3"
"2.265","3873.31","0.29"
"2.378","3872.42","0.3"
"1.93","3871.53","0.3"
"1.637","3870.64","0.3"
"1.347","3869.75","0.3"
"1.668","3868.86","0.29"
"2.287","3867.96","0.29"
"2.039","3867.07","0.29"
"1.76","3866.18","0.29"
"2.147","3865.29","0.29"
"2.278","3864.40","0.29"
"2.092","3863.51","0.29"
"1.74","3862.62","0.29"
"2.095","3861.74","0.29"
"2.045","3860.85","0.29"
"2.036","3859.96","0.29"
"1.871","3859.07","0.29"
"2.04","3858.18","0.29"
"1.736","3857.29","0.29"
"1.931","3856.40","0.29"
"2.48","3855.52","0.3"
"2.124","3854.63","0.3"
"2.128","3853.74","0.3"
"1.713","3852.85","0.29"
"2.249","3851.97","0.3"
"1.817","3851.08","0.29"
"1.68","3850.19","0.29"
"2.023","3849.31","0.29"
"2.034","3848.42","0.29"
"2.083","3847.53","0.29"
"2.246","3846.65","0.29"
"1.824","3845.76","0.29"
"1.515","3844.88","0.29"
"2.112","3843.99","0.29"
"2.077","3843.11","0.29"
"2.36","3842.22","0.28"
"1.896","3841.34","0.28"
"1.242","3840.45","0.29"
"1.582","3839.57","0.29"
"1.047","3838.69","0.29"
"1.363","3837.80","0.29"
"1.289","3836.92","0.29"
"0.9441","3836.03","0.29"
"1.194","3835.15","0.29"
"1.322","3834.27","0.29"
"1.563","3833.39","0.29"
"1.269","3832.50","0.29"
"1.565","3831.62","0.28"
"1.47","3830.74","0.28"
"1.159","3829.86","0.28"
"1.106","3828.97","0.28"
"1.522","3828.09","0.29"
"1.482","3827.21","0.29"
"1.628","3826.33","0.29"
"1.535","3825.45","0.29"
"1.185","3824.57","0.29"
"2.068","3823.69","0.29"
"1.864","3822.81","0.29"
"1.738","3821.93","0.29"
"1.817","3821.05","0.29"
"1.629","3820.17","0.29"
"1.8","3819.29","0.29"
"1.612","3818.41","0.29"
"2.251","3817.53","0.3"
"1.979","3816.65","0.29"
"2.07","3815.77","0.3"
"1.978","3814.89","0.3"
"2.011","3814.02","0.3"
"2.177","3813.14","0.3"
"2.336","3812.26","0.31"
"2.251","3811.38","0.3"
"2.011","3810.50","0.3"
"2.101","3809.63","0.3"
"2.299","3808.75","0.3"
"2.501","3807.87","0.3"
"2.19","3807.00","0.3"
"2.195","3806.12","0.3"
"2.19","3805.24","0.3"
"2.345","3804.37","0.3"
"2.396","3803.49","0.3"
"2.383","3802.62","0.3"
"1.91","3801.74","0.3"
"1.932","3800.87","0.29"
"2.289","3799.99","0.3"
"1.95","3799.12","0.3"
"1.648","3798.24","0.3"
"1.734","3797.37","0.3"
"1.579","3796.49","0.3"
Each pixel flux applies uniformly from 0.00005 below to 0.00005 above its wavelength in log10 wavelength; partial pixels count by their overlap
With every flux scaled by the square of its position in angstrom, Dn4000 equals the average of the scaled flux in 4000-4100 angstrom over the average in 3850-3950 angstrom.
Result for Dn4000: 1.93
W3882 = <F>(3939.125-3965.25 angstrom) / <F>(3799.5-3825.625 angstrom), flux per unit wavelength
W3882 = 1.2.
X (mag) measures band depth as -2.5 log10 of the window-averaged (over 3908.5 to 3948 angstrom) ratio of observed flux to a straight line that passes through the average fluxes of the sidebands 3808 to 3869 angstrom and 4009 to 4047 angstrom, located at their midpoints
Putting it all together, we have 0.34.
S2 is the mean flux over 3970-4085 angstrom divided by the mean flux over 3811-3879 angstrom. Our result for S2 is 1.9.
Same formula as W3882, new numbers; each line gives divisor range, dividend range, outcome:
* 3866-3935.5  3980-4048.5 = 1.72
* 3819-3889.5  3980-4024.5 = 1.99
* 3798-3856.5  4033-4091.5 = 2.01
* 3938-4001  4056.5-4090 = 1.40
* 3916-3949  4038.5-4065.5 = 1.93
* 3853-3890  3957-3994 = 1.24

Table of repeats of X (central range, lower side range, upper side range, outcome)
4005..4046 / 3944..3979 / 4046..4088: -0.24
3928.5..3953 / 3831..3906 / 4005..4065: 0.45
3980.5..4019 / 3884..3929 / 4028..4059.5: -0.07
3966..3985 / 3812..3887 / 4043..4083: 0.25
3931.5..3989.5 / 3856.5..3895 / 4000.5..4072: 0.31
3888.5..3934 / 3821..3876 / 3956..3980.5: -0.18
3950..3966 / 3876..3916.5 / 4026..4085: 0.21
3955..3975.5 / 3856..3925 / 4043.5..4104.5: 0.43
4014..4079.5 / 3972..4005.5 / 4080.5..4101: -0.04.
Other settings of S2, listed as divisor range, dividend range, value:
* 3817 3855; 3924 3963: 1.21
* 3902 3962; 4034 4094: 1.68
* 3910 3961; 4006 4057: 1.77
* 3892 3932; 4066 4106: 1.59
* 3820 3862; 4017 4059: 2.24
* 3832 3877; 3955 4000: 1.43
